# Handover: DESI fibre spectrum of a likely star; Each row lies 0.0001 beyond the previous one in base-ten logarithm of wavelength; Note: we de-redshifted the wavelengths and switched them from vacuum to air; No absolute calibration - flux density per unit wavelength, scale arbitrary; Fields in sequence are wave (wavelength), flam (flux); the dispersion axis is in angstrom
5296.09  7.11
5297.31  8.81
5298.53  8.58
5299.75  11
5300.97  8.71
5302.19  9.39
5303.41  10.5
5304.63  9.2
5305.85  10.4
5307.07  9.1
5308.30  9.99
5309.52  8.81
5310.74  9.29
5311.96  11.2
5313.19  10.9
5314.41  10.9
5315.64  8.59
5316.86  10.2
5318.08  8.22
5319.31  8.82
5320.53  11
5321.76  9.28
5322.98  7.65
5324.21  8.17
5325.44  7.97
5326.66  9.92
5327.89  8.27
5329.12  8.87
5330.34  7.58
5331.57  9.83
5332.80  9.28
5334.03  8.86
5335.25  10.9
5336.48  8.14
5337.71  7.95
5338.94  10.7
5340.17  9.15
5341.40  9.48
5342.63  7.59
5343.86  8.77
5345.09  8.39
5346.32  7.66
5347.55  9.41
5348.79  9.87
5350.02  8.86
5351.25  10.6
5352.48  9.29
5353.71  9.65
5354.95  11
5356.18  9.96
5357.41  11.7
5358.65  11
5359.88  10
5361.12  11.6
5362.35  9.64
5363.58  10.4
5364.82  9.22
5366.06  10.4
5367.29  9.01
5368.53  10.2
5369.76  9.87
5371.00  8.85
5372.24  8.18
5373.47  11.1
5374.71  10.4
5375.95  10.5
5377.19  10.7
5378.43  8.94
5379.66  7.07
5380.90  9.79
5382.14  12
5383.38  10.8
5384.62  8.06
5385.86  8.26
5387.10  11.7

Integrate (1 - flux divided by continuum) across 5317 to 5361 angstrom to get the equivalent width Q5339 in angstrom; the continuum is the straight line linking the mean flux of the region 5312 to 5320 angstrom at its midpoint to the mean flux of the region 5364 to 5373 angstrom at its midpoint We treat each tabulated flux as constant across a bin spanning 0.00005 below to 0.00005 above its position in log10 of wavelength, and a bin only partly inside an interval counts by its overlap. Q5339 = 1.42 angstrom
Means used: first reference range 9.73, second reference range 9.44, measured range 9.29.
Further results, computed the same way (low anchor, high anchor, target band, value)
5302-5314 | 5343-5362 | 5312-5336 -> 1.5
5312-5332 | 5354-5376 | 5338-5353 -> 0.9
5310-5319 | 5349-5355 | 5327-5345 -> 1.6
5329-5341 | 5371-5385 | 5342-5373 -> -0.6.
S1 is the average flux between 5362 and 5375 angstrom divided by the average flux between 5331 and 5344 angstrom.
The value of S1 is 1.1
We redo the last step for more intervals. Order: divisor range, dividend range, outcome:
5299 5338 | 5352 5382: 1.07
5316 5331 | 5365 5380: 1.09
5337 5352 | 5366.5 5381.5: 1.06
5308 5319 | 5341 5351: 0.90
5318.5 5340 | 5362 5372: 1.07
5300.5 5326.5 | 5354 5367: 1.10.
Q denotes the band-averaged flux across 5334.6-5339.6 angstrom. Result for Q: 9.42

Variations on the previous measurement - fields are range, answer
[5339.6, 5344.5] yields 8.74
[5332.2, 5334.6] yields 9.07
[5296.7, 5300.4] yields 9.46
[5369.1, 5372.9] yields 9.03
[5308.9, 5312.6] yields 9.78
